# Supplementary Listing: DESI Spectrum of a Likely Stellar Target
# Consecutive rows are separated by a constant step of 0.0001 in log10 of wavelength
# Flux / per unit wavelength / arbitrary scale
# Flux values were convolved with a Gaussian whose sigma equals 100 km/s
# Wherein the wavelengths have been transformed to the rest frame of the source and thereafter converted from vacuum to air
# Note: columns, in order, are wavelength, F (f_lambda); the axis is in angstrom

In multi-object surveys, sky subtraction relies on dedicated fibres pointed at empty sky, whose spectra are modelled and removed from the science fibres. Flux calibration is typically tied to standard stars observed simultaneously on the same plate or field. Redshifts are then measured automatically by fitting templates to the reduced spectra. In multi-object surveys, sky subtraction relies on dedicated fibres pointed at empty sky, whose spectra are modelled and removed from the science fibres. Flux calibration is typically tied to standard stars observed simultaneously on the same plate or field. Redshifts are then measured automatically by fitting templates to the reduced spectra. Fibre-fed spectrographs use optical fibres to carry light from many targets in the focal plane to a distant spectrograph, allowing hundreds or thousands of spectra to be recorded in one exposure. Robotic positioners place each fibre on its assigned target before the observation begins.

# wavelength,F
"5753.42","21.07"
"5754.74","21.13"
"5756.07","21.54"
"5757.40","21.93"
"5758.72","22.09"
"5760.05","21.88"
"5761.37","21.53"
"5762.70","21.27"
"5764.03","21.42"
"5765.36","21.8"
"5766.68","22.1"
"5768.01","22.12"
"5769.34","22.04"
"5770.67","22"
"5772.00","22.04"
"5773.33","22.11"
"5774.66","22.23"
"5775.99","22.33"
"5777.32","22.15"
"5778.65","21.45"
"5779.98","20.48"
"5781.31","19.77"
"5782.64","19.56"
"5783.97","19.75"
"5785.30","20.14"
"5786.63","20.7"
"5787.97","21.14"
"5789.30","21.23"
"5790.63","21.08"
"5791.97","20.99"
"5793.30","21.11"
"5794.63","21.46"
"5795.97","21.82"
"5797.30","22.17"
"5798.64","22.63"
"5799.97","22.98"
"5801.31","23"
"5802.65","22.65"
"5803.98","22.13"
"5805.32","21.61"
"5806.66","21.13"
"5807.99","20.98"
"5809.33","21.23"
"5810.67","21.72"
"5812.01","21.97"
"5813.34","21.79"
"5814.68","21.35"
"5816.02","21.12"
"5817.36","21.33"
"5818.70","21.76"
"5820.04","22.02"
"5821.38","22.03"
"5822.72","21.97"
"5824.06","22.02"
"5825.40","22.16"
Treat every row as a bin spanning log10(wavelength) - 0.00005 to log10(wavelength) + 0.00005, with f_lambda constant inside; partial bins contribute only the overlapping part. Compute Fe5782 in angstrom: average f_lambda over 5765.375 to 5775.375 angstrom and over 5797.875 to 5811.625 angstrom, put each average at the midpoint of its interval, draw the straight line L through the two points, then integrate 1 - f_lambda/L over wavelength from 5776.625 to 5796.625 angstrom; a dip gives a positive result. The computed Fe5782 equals 1.1 angstrom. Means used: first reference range 22.1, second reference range 22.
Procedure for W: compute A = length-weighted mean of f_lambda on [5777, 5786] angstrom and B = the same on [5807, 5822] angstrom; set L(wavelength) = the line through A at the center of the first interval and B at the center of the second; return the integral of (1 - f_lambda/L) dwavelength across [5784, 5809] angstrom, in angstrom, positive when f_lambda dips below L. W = -0.72 angstrom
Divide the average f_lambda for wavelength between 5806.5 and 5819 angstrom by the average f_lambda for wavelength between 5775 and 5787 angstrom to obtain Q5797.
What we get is 1.03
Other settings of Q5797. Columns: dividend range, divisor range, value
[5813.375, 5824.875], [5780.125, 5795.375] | 1.05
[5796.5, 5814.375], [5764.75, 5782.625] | 1.01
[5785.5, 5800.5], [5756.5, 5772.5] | 0.99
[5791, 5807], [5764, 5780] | 1.00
